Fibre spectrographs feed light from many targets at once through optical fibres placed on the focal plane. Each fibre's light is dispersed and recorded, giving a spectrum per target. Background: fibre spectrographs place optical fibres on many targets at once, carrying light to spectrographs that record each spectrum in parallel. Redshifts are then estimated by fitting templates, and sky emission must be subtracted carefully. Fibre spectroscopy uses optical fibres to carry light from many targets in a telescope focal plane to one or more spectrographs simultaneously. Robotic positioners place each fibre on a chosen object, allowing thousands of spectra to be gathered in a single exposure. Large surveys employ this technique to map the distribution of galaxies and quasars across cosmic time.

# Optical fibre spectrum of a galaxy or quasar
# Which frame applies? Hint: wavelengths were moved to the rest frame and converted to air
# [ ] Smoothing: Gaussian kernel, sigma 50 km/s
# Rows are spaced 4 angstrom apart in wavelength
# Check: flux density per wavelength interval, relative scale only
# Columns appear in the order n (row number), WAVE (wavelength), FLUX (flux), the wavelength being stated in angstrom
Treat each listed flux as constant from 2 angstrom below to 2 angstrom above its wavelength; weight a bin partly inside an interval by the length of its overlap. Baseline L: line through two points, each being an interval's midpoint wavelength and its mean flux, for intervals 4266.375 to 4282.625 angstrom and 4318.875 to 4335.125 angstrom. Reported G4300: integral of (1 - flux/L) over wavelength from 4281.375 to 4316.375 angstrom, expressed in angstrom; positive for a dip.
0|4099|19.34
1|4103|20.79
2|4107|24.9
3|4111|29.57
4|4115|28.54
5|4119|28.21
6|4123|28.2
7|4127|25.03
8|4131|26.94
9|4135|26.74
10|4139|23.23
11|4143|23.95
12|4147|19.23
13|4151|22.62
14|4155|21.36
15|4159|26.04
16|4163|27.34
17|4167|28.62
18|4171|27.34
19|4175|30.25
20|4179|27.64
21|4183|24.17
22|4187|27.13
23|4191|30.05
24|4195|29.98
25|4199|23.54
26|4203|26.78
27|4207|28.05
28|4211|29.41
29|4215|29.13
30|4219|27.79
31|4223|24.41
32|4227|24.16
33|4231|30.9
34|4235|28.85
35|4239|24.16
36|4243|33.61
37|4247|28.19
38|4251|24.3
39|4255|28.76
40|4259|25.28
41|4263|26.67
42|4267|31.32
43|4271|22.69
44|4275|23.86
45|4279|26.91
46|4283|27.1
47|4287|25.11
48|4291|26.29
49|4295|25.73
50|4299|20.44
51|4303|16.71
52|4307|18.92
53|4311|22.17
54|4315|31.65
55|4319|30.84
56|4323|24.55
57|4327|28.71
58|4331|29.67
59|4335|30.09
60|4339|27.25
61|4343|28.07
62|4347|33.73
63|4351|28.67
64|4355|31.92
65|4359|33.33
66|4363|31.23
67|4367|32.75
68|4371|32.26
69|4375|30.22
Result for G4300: 4.4 angstrom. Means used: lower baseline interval 25.9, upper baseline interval 28.4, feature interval 23.6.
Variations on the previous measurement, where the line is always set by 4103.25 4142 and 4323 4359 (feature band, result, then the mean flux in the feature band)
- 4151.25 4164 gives 1.2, 24.4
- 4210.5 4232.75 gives 0.4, 27.5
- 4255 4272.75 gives 1.1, 26.8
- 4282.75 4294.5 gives 1.2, 26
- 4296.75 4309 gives 4.3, 18.8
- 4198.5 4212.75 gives 0.2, 27.3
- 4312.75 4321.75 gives -0.3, 30.4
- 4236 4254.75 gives 0.3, 27.7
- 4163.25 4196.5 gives -0.9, 28.1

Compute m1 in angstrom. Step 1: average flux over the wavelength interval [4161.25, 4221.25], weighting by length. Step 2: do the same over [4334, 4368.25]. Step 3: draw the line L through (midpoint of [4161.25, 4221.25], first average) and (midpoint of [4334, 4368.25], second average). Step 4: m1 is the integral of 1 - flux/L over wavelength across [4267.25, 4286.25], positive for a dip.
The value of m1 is 2.4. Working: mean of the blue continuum 27.8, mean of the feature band 25.7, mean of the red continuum 30.8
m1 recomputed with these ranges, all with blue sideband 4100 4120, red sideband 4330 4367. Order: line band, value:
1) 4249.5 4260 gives 0.91 angstrom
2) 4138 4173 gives 3.14 angstrom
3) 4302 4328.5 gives 4.37 angstrom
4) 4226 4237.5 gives 0.08 angstrom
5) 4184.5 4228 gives 0.73 angstrom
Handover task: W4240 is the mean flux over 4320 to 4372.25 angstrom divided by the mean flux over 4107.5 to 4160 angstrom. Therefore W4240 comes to 1.19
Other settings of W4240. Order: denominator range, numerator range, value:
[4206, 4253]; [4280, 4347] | 0.94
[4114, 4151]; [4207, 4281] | 1.08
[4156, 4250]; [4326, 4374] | 1.11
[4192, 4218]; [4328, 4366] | 1.09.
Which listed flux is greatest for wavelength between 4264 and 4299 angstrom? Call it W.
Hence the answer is 31.32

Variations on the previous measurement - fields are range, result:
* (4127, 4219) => 30.25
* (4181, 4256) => 33.61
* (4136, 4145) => 23.95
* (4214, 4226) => 29.13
